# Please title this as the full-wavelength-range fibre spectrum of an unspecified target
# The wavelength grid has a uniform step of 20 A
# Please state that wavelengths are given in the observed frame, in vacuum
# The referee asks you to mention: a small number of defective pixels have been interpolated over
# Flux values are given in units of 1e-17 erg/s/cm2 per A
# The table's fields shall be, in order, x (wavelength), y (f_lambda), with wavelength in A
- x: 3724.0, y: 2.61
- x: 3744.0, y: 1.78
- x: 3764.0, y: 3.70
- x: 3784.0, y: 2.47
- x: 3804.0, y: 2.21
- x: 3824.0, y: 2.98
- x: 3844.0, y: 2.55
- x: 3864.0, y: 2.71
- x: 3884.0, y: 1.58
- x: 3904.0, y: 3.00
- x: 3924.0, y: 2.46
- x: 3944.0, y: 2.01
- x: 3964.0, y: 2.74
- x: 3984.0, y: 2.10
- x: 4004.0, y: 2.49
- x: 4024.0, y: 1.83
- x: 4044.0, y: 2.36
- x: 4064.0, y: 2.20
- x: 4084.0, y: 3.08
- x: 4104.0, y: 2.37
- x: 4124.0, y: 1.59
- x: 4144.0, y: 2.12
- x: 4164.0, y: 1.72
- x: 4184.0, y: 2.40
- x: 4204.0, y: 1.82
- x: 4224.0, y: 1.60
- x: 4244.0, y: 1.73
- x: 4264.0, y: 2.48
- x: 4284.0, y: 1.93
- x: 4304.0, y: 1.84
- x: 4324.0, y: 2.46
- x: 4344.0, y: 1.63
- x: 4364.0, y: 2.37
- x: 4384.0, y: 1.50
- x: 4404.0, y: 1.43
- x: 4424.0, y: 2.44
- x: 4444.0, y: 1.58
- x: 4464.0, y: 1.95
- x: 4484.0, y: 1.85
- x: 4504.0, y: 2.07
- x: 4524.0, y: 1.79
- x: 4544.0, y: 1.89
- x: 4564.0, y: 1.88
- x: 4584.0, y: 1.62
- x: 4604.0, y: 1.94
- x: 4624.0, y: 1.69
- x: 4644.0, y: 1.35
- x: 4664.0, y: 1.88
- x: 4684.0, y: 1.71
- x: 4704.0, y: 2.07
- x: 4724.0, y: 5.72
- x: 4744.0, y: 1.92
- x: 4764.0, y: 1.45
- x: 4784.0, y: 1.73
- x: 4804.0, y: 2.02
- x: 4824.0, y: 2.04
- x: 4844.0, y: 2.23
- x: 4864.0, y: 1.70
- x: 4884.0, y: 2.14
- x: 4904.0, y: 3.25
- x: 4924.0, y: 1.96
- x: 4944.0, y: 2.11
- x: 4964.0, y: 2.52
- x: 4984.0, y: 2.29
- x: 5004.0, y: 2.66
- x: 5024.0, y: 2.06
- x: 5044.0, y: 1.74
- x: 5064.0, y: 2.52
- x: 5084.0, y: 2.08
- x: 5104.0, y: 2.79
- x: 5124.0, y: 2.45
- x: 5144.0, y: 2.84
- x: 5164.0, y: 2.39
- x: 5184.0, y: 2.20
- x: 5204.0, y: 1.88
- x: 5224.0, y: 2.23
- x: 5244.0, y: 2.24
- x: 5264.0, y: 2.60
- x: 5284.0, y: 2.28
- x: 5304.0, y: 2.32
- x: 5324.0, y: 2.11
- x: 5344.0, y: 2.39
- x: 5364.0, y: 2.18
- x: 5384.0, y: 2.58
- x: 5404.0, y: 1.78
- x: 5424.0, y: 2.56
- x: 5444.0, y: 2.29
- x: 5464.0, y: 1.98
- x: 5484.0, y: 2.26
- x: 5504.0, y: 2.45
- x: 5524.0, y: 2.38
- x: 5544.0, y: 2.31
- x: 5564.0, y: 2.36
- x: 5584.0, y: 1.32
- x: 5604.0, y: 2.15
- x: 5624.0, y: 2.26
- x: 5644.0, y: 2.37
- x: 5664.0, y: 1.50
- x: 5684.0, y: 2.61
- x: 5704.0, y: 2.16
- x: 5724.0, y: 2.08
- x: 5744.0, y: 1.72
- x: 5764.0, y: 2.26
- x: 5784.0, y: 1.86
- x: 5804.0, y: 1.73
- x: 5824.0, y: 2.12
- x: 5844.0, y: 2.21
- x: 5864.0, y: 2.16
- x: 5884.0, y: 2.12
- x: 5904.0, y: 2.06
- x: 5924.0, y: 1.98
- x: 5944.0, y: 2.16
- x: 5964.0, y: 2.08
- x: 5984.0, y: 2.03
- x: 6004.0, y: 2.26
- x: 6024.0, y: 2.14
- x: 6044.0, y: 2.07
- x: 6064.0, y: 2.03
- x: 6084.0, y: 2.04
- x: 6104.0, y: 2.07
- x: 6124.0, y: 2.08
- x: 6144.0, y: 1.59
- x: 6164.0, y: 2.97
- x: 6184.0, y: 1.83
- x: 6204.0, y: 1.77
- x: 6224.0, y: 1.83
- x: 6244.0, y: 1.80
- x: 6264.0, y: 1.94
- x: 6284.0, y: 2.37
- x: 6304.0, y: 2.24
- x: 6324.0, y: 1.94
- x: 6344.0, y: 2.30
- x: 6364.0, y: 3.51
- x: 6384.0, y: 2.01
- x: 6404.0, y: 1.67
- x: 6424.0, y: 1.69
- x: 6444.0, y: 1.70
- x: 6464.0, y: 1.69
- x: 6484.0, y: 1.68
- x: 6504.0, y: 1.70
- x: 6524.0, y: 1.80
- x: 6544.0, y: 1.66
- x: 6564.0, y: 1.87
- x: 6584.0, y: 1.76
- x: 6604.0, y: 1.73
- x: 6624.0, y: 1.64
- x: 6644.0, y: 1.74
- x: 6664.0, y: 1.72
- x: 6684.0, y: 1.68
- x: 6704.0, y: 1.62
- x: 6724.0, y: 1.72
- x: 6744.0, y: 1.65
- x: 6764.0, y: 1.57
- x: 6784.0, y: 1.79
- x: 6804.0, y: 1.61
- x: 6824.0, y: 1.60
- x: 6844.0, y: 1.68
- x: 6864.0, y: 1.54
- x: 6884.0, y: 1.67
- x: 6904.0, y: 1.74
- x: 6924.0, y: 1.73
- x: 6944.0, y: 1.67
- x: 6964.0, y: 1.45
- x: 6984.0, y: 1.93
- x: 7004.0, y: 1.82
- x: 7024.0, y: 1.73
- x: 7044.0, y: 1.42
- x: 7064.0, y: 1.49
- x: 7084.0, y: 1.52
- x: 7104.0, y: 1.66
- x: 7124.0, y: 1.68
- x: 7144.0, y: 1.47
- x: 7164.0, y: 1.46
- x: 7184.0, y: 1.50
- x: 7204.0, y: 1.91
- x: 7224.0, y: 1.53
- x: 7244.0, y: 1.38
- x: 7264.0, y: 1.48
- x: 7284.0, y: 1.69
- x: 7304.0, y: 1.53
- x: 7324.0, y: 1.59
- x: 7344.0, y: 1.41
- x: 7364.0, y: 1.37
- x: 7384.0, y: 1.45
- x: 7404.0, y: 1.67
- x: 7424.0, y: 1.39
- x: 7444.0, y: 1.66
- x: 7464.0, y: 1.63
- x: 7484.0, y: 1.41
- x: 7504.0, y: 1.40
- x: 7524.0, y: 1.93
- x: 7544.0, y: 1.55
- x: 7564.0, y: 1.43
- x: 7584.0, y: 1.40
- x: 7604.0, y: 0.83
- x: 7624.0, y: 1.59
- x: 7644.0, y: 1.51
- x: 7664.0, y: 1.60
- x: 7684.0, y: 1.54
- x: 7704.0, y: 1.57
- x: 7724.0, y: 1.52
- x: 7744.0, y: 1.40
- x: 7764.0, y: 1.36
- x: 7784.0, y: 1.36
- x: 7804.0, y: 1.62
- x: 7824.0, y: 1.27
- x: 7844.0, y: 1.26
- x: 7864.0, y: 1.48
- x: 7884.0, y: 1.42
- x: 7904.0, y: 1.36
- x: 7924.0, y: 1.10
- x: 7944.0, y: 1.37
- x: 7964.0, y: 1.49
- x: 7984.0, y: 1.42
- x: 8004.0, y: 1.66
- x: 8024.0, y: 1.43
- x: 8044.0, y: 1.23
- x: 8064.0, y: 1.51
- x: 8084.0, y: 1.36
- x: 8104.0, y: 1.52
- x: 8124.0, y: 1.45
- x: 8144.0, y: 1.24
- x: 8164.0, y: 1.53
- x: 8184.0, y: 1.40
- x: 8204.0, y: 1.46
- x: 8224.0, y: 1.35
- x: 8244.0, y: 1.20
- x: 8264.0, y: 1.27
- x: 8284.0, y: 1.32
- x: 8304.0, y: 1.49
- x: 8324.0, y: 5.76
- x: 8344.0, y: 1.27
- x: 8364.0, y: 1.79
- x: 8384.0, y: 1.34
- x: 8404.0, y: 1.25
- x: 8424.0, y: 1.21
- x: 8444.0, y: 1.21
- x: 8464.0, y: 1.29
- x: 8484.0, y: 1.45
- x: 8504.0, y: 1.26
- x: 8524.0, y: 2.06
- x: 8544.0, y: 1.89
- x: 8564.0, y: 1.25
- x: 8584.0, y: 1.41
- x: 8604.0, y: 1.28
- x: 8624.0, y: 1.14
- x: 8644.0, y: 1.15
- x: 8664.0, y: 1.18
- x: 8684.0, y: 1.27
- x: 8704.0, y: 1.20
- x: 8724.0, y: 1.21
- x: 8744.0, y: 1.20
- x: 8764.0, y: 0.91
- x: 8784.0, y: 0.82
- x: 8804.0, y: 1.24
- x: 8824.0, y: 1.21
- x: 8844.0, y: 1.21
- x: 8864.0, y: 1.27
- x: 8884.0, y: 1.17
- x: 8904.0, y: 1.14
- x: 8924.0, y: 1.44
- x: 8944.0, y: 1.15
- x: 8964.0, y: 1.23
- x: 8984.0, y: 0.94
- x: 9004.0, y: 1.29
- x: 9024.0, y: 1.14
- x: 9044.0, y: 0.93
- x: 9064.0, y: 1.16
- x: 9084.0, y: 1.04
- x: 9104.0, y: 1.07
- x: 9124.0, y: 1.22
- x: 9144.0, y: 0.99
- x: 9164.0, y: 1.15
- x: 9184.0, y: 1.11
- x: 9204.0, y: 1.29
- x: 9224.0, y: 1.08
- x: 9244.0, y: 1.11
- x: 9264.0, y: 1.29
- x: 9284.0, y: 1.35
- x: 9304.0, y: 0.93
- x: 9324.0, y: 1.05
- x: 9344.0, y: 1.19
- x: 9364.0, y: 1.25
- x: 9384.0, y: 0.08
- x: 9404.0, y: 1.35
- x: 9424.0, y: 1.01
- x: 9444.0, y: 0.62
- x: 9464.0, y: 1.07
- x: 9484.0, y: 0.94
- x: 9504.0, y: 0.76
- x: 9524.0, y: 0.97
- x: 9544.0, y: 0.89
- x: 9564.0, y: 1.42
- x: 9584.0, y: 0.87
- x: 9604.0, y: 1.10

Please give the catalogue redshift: 0.269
